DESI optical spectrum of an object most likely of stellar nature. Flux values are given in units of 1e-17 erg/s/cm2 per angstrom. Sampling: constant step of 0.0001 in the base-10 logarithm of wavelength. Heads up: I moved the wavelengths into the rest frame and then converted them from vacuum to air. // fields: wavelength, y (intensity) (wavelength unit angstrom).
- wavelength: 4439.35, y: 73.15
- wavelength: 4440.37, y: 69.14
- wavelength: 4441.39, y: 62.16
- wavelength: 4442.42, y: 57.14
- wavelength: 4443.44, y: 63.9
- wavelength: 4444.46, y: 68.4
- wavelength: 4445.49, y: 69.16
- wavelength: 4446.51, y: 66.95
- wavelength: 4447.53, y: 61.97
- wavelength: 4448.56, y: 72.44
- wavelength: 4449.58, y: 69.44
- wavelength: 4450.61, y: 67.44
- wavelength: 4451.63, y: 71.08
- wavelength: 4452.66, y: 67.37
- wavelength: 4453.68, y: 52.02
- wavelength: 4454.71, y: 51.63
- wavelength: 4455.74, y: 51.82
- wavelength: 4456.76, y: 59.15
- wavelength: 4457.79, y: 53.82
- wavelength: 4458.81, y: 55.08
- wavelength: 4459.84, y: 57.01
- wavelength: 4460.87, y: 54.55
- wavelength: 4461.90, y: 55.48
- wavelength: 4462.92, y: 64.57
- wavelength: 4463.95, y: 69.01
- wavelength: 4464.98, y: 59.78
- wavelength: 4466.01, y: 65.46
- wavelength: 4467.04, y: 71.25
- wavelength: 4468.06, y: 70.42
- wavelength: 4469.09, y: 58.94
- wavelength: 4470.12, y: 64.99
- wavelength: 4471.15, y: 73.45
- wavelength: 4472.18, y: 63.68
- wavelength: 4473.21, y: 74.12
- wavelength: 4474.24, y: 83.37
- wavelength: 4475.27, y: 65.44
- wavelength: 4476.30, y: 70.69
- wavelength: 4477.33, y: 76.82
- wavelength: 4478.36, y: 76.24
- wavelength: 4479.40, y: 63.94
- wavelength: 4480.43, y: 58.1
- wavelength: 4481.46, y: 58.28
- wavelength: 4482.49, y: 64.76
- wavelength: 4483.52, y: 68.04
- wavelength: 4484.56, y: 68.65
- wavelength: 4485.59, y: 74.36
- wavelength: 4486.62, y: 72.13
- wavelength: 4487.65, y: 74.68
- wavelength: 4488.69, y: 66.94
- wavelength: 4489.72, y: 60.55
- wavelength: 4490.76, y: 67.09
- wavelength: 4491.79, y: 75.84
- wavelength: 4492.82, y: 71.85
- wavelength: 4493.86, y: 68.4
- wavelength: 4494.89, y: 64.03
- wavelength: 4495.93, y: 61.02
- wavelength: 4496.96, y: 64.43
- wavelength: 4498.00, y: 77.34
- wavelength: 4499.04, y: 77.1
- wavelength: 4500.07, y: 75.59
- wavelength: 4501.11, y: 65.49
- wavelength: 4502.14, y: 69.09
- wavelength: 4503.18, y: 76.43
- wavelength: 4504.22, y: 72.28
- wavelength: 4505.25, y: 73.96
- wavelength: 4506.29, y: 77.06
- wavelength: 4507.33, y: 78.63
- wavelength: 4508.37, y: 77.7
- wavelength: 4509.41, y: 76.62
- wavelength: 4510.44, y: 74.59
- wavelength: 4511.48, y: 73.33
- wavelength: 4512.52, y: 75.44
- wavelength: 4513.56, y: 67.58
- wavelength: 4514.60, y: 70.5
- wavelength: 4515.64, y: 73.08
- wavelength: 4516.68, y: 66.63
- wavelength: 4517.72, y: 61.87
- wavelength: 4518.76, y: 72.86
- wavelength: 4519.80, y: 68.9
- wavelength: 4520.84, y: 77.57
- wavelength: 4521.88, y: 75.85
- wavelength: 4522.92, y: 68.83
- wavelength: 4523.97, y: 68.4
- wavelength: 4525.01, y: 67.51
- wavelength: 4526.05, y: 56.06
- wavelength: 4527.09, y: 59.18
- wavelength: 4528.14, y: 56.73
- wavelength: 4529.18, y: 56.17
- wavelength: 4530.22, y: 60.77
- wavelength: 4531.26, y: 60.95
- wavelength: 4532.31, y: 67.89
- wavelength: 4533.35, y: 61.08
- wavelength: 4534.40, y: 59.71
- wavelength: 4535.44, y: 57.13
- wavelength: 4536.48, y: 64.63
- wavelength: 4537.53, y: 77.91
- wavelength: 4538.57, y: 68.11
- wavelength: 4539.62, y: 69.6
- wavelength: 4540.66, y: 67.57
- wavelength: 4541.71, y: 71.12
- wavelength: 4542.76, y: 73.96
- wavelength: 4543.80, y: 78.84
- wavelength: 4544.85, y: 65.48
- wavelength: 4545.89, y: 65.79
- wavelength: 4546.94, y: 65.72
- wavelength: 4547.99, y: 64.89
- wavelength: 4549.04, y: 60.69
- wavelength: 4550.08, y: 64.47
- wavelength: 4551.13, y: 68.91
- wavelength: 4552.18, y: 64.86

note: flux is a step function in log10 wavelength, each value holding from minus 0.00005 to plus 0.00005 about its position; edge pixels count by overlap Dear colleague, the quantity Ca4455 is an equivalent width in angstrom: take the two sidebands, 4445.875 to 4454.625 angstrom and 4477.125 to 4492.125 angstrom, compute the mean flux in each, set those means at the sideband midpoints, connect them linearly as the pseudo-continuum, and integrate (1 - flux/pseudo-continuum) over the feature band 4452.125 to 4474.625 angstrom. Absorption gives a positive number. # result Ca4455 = 1.4 angstrom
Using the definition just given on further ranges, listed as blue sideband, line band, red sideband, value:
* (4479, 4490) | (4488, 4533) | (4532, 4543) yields -1.7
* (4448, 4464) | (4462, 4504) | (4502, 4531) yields -2.7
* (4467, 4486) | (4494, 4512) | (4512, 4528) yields -1.1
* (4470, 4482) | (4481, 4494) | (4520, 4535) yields -0.1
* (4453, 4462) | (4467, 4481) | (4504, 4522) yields -2.1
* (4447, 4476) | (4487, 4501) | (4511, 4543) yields -0.9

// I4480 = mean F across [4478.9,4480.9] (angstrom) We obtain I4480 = 61.1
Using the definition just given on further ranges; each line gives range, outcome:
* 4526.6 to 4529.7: 57.3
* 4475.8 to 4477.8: 73.7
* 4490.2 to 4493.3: 71.5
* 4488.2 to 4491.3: 65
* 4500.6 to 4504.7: 70.8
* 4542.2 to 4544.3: 76.4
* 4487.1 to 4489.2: 70.7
